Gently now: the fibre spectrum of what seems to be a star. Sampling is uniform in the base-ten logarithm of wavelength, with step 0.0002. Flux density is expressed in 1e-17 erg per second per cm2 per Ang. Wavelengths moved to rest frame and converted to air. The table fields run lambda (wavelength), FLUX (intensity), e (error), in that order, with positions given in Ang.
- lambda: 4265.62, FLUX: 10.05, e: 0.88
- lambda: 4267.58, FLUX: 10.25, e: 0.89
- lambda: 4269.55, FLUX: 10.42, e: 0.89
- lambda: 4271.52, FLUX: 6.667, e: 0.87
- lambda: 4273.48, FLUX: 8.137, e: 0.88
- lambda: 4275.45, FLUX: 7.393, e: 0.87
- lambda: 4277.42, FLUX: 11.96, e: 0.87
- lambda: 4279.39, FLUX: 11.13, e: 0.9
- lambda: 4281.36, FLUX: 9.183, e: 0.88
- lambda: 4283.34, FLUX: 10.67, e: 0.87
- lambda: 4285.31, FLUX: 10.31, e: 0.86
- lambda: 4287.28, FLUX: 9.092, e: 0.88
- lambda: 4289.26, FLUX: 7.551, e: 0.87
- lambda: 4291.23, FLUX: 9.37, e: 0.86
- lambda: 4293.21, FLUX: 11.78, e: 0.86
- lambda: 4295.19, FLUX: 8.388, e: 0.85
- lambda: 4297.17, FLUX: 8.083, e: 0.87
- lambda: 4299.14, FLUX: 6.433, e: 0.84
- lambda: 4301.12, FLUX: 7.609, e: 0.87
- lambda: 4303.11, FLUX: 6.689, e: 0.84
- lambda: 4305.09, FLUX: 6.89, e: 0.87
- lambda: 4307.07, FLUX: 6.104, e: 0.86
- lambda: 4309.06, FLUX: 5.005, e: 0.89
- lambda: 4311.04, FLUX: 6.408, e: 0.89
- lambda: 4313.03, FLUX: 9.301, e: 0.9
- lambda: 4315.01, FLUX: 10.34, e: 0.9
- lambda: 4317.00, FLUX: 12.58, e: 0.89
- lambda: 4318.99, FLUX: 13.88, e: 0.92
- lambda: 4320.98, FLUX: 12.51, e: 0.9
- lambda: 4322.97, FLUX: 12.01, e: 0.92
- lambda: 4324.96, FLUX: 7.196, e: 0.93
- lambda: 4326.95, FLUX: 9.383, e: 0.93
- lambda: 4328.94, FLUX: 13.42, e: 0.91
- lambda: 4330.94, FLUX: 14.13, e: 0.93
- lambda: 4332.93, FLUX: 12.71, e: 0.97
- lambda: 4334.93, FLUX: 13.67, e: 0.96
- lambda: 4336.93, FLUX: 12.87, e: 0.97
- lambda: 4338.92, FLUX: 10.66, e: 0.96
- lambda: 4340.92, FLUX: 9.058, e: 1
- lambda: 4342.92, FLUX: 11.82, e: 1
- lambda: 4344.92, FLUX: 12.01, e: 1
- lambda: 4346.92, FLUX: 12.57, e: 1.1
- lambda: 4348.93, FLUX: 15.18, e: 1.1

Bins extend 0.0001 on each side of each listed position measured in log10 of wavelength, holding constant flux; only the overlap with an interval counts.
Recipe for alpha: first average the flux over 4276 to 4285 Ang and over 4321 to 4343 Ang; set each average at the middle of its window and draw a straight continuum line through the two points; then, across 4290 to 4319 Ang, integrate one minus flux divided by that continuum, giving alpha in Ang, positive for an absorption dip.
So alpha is 6.9 Ang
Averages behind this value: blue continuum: 10.5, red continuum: 11.6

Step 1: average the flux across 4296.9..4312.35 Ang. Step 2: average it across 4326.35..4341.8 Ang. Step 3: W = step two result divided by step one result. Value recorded 1.8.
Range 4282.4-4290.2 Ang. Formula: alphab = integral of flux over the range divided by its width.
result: 9.41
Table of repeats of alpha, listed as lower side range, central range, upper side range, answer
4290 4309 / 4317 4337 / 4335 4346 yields -3.71 Ang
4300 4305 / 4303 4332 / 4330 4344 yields -1.35 Ang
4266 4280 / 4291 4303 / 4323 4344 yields 2.12 Ang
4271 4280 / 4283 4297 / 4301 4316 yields -1.95 Ang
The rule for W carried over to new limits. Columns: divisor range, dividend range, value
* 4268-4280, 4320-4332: 1.24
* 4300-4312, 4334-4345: 1.81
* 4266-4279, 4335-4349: 1.29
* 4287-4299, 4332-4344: 1.33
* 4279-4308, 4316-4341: 1.39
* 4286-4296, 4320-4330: 1.18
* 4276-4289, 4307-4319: 0.88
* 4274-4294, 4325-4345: 1.20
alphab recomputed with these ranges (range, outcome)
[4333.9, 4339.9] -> 12.4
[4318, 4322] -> 13.2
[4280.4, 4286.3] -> 10.1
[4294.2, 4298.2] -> 8.23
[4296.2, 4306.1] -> 7.14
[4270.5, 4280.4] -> 9.07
